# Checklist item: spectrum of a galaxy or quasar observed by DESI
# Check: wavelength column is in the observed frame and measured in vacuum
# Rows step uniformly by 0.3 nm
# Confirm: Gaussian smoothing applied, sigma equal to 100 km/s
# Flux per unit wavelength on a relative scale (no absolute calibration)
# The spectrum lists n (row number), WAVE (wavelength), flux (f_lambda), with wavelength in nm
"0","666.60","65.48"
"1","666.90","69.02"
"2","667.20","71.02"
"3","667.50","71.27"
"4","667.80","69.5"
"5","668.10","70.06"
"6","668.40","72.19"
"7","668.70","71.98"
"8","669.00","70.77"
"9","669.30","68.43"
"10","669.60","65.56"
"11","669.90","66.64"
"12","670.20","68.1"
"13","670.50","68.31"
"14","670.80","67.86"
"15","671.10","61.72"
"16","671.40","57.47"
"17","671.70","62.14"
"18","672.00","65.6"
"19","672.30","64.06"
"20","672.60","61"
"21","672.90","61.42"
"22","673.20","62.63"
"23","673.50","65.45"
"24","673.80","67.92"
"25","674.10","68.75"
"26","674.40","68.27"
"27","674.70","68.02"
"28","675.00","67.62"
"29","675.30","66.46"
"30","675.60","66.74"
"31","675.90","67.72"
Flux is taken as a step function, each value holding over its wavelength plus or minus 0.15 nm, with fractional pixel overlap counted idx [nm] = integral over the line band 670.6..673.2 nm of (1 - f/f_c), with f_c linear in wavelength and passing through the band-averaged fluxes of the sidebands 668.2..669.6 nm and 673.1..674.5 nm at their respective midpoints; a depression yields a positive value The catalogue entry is 0.20 nm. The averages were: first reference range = 70.2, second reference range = 66.7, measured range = 62.8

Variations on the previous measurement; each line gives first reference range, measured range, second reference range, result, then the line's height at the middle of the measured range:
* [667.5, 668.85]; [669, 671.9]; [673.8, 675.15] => 0.188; 69.9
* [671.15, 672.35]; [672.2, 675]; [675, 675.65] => -0.037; 64.6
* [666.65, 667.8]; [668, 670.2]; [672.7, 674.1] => -0.031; 68.3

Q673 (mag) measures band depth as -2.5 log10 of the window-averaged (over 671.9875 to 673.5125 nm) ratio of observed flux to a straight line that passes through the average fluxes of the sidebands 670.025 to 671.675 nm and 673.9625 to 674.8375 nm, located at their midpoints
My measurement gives 0.06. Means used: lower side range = 64.5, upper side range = 68.3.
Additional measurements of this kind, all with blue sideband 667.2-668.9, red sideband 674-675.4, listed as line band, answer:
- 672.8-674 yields 0.062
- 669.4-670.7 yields 0.045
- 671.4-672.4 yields 0.102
